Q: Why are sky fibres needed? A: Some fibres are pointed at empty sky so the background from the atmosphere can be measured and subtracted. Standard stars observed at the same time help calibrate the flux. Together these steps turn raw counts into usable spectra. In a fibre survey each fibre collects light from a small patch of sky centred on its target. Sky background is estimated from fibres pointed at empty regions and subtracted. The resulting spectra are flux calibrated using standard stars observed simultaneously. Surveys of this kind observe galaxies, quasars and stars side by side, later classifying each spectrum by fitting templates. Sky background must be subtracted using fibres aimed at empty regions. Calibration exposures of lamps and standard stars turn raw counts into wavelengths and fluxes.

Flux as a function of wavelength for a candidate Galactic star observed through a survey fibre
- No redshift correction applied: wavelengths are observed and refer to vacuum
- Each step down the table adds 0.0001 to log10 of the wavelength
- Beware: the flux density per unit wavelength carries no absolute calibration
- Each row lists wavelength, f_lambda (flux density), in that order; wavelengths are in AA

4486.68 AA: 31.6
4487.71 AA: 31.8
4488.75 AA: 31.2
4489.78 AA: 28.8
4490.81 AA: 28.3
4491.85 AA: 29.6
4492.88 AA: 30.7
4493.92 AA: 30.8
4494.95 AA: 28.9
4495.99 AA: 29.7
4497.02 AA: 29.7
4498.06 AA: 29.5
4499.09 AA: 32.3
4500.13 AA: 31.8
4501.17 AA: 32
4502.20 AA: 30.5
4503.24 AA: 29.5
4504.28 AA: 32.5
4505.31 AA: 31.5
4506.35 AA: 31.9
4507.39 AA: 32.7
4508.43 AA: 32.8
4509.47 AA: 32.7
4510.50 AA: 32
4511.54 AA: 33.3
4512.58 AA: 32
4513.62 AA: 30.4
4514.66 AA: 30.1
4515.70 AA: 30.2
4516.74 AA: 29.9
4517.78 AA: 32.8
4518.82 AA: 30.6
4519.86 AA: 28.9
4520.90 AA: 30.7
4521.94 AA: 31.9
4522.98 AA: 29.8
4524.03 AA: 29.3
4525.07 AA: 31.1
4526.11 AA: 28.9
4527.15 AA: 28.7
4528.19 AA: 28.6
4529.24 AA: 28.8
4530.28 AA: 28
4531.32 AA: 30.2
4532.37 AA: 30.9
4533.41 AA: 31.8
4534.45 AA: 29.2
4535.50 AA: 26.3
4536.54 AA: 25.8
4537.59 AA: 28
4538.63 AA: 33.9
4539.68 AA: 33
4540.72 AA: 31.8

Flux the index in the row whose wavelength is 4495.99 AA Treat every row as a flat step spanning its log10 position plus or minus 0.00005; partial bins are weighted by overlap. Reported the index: 29.7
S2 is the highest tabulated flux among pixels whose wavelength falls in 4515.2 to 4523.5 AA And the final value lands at 32.8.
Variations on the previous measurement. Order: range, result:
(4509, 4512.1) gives 33.3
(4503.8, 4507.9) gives 32.7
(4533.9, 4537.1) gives 29.2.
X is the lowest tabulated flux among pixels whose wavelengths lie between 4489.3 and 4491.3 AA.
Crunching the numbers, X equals 28.3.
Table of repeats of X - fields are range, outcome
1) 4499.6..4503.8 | 29.5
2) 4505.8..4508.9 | 31.9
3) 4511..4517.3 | 29.9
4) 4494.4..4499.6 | 28.9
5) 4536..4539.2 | 25.8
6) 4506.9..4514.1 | 30.4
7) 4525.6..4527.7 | 28.7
